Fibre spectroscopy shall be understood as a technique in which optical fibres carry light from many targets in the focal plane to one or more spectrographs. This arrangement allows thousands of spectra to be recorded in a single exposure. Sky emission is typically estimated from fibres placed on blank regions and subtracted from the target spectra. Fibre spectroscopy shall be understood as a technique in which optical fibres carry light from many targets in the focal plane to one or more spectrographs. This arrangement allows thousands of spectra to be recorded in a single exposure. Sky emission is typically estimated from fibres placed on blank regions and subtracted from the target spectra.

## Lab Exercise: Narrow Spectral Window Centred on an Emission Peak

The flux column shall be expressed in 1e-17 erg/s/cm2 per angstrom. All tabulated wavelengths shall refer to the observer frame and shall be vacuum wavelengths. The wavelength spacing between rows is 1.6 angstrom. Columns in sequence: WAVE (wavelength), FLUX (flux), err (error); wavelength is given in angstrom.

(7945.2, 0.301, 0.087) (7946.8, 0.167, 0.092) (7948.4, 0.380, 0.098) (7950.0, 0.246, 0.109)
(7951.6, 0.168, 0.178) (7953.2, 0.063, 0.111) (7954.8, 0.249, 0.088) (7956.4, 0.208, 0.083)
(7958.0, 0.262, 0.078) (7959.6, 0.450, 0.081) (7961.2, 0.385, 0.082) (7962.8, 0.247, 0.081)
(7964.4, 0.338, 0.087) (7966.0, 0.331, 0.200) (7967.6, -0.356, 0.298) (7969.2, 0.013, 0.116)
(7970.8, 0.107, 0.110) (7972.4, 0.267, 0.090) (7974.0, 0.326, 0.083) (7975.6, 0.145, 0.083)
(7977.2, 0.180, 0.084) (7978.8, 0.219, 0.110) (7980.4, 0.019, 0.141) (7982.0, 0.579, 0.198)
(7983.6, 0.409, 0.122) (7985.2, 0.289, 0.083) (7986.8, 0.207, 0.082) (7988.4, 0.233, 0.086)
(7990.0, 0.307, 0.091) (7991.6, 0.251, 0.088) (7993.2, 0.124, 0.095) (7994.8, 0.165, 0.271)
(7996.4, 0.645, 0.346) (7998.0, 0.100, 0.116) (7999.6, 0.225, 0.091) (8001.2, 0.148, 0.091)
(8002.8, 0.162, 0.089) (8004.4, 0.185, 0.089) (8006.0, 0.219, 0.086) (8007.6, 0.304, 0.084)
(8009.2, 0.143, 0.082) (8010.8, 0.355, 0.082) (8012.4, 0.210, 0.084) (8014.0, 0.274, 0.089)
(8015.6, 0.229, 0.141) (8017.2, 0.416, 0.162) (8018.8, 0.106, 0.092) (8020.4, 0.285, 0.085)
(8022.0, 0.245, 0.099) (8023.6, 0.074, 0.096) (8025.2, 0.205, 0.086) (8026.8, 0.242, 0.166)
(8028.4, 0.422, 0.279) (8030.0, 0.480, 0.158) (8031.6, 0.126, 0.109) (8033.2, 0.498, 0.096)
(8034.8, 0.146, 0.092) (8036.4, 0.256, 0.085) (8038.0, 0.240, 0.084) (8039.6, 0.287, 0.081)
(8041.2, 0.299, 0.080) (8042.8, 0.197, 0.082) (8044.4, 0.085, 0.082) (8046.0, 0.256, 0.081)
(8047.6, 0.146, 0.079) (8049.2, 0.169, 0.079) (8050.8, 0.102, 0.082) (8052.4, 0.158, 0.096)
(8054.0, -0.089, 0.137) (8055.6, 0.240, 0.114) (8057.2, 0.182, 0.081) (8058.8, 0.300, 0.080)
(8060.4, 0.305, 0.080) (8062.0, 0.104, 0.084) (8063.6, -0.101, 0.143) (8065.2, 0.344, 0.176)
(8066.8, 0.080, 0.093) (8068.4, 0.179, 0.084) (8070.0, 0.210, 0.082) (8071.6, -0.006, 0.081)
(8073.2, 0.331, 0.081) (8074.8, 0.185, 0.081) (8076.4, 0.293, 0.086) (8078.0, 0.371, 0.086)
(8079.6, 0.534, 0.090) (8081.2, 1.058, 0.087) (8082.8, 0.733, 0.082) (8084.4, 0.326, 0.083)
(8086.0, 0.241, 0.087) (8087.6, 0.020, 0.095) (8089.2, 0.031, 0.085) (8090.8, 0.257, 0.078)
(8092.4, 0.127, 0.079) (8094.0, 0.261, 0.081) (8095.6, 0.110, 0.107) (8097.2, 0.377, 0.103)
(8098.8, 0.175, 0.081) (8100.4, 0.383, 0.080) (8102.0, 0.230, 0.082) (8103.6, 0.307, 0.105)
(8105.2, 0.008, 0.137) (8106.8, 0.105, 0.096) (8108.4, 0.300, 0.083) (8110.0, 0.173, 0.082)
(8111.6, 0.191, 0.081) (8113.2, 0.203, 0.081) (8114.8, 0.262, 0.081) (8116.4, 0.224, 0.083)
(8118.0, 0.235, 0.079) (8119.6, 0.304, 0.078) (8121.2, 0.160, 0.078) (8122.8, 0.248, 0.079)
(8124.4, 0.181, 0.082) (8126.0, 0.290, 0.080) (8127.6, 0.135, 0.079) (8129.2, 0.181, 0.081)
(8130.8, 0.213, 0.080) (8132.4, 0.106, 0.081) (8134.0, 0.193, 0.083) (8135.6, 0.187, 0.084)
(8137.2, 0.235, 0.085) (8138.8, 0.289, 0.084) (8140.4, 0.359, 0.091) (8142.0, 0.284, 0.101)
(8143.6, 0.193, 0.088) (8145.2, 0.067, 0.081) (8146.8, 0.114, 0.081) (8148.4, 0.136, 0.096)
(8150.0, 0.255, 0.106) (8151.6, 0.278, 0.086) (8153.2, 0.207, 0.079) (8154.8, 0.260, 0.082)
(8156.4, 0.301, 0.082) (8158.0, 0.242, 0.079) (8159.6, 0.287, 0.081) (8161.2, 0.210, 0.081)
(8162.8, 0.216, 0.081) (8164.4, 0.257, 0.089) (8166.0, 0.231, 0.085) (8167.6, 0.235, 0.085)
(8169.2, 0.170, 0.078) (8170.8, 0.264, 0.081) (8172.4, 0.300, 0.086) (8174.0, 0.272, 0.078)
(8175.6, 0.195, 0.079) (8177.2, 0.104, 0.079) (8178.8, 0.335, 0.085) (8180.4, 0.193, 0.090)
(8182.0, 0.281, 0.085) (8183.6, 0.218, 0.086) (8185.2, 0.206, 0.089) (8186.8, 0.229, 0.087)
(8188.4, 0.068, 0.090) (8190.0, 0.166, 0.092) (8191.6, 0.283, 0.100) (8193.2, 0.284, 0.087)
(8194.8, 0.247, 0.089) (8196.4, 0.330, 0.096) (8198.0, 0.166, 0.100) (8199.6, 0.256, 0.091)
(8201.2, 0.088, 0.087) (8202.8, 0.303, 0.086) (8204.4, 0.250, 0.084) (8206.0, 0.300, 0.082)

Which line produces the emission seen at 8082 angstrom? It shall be H-gamma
